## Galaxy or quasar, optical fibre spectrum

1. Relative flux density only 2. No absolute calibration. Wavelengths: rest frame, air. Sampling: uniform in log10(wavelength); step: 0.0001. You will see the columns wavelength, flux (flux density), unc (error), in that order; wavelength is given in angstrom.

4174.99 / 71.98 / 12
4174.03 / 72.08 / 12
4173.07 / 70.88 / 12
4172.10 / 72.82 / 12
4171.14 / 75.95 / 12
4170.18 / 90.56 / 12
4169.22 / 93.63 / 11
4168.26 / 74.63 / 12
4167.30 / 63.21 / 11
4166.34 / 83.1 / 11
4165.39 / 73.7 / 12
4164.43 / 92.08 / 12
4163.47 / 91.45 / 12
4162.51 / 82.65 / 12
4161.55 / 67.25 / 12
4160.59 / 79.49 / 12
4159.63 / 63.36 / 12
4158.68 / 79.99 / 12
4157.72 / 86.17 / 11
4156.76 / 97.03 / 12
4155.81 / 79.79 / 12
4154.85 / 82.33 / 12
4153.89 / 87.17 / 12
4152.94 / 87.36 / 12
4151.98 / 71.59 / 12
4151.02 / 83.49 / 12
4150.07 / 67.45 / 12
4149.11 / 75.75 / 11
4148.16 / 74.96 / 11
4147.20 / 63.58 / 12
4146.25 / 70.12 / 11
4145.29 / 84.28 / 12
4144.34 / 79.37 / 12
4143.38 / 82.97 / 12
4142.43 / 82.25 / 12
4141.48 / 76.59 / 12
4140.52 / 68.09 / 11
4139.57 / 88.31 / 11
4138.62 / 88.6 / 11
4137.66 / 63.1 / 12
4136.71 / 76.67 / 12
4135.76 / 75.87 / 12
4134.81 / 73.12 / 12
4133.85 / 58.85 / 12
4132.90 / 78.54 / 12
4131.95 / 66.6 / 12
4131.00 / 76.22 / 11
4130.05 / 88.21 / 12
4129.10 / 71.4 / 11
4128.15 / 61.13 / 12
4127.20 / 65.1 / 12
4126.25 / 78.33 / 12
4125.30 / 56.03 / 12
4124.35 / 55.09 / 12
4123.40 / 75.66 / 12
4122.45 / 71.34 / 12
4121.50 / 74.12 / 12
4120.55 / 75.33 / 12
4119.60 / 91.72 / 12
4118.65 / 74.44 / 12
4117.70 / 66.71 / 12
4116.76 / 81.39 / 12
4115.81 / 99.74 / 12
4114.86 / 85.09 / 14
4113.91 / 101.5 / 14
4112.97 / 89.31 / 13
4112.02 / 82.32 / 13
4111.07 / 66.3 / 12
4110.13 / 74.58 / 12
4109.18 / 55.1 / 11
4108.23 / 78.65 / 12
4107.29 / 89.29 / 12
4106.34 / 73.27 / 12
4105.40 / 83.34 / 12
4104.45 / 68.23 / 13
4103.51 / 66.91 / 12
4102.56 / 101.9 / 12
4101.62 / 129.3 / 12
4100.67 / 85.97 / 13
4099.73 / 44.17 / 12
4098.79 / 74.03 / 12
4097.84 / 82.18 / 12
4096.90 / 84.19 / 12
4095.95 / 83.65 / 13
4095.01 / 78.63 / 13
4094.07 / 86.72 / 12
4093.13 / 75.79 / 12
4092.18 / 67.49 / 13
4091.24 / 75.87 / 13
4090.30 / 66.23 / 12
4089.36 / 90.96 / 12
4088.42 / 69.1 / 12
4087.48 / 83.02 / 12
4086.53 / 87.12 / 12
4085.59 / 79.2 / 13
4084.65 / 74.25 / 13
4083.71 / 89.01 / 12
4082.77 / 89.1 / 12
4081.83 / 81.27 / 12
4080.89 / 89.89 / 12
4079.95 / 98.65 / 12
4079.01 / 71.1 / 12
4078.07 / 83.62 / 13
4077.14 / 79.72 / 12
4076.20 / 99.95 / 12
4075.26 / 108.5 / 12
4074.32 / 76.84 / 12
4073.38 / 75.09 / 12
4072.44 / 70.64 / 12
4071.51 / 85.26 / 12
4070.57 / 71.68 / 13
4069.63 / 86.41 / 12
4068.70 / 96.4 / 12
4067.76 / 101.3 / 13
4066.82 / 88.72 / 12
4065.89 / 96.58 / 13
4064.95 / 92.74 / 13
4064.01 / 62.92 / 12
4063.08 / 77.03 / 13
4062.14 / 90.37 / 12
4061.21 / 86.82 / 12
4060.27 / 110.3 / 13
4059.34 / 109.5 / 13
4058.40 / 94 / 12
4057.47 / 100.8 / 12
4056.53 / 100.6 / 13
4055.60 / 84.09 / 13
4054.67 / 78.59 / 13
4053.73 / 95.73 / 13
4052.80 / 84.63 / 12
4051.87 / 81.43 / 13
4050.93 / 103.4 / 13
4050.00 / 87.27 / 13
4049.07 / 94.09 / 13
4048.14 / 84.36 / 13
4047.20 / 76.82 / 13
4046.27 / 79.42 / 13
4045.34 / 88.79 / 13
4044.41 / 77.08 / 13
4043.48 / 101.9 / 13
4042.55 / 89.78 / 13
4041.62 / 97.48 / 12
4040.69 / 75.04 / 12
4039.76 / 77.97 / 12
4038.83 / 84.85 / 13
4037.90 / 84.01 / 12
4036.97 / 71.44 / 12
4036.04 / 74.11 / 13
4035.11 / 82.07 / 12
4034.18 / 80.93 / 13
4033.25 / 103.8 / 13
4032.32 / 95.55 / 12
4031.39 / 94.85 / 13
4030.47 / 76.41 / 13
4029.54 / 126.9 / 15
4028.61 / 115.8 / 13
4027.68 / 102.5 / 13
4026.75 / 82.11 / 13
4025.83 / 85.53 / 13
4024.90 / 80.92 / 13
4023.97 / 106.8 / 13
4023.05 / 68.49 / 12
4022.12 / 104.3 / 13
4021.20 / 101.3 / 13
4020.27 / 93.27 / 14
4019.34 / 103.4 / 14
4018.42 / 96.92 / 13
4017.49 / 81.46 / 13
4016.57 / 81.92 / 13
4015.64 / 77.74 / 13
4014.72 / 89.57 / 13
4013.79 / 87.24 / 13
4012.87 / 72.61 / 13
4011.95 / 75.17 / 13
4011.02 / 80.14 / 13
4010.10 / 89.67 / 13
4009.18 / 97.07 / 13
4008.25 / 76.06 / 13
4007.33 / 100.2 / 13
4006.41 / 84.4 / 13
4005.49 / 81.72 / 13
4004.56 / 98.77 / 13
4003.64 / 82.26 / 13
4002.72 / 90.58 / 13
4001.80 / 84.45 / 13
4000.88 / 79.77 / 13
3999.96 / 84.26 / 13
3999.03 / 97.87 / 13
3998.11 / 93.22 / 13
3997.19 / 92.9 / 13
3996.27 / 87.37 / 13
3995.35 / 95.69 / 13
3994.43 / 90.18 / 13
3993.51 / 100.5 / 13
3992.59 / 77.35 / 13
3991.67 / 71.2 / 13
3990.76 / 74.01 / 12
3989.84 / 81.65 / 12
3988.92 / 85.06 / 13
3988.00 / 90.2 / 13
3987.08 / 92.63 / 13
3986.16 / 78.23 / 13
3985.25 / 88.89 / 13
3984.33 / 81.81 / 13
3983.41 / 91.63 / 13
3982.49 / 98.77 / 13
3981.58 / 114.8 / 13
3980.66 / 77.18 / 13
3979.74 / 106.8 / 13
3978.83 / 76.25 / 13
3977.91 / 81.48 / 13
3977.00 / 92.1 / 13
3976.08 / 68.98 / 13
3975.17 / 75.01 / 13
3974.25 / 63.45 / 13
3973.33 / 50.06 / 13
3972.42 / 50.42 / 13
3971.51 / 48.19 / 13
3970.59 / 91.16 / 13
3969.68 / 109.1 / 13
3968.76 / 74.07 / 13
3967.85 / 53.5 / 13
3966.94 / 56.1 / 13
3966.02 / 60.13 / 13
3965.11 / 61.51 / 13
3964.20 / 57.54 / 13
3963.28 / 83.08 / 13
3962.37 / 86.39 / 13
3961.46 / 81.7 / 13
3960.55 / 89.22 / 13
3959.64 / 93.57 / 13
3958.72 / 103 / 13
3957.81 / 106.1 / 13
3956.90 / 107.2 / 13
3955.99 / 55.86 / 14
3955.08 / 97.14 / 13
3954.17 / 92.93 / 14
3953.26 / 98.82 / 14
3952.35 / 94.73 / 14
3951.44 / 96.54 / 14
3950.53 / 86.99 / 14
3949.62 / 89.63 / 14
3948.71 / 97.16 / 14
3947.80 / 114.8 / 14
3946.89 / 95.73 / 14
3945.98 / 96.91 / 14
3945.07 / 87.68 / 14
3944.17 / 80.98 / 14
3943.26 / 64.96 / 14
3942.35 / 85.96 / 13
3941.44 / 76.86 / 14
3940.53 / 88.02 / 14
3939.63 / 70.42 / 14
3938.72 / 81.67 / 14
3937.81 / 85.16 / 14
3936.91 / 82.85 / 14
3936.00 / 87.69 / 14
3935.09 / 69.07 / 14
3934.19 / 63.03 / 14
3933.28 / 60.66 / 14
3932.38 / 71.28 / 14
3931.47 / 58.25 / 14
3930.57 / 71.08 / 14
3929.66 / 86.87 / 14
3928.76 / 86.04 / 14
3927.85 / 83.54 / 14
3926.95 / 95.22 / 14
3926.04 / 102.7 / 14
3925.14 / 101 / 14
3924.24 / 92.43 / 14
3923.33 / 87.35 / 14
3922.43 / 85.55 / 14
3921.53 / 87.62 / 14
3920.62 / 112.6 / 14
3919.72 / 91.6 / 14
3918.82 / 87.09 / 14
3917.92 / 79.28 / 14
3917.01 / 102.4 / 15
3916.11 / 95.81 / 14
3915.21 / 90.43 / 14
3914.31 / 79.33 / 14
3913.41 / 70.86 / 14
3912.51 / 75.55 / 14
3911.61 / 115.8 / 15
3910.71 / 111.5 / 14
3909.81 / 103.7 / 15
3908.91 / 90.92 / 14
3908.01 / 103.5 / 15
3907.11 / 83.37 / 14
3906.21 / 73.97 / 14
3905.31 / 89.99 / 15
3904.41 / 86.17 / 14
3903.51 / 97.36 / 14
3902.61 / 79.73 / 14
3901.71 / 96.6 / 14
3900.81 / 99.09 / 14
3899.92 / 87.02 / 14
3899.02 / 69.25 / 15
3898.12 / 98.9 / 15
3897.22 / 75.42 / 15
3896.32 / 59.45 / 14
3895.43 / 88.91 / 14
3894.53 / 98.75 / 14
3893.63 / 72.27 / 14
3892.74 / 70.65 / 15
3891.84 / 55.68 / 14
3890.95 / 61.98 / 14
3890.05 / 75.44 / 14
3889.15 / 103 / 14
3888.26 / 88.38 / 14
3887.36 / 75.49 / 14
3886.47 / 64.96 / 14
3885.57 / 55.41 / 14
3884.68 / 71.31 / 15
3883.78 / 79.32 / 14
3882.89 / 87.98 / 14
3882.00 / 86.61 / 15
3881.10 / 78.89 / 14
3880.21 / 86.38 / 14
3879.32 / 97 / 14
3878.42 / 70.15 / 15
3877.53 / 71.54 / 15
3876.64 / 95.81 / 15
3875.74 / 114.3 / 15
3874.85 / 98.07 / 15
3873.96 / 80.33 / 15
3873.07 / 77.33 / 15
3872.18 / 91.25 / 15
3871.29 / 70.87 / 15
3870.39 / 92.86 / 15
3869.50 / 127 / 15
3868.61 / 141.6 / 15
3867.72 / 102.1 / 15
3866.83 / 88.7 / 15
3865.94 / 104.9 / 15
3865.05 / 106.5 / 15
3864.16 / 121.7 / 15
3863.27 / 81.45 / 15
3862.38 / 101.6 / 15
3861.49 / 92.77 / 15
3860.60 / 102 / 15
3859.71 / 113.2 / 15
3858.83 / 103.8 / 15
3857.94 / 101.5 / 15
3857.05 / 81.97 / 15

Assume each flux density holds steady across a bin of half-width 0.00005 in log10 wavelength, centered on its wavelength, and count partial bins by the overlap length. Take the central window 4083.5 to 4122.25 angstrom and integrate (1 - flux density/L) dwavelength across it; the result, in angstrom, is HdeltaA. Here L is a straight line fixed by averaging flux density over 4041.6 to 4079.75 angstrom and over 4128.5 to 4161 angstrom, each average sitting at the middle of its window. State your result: 1.3 angstrom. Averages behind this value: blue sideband 88.3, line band 80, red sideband 77.3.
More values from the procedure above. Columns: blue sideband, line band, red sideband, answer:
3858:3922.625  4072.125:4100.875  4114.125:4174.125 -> -0.3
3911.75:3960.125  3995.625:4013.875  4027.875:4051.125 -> 0.3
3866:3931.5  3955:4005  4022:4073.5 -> 3.1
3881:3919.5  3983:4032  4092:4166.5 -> -4.6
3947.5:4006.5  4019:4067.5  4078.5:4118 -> -4.4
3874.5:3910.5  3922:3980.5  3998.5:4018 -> 1.8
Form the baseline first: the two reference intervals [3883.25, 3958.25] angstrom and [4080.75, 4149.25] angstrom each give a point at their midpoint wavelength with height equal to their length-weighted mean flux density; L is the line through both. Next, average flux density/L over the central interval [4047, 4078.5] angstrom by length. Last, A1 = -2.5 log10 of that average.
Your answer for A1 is -0.12 mag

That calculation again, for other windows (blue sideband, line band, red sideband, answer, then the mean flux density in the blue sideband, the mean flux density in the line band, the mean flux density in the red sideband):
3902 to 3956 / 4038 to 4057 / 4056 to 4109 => -0.02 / 87.5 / 87.1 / 84.5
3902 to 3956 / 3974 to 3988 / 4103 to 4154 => -0.02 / 87.5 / 86.3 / 75.9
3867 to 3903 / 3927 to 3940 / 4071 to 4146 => 0.10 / 84.9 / 76.2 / 78.9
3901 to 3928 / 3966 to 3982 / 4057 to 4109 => 0.18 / 91.9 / 75.2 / 84.2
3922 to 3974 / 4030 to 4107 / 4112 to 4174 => -0.08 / 82.1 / 85.1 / 77.5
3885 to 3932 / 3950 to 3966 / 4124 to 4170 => -0.04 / 85.6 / 87.1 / 76.6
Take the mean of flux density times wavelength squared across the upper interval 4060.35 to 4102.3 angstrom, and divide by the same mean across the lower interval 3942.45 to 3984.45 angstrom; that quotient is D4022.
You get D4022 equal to 1.1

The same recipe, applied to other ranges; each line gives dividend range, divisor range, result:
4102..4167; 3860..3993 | 1.00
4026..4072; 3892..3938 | 1.11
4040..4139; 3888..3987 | 1.05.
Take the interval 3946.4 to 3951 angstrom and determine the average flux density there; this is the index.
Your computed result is 96.8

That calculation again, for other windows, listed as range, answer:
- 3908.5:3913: 99.4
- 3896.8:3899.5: 81.1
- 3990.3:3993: 74.3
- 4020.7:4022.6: 102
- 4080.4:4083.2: 86.8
